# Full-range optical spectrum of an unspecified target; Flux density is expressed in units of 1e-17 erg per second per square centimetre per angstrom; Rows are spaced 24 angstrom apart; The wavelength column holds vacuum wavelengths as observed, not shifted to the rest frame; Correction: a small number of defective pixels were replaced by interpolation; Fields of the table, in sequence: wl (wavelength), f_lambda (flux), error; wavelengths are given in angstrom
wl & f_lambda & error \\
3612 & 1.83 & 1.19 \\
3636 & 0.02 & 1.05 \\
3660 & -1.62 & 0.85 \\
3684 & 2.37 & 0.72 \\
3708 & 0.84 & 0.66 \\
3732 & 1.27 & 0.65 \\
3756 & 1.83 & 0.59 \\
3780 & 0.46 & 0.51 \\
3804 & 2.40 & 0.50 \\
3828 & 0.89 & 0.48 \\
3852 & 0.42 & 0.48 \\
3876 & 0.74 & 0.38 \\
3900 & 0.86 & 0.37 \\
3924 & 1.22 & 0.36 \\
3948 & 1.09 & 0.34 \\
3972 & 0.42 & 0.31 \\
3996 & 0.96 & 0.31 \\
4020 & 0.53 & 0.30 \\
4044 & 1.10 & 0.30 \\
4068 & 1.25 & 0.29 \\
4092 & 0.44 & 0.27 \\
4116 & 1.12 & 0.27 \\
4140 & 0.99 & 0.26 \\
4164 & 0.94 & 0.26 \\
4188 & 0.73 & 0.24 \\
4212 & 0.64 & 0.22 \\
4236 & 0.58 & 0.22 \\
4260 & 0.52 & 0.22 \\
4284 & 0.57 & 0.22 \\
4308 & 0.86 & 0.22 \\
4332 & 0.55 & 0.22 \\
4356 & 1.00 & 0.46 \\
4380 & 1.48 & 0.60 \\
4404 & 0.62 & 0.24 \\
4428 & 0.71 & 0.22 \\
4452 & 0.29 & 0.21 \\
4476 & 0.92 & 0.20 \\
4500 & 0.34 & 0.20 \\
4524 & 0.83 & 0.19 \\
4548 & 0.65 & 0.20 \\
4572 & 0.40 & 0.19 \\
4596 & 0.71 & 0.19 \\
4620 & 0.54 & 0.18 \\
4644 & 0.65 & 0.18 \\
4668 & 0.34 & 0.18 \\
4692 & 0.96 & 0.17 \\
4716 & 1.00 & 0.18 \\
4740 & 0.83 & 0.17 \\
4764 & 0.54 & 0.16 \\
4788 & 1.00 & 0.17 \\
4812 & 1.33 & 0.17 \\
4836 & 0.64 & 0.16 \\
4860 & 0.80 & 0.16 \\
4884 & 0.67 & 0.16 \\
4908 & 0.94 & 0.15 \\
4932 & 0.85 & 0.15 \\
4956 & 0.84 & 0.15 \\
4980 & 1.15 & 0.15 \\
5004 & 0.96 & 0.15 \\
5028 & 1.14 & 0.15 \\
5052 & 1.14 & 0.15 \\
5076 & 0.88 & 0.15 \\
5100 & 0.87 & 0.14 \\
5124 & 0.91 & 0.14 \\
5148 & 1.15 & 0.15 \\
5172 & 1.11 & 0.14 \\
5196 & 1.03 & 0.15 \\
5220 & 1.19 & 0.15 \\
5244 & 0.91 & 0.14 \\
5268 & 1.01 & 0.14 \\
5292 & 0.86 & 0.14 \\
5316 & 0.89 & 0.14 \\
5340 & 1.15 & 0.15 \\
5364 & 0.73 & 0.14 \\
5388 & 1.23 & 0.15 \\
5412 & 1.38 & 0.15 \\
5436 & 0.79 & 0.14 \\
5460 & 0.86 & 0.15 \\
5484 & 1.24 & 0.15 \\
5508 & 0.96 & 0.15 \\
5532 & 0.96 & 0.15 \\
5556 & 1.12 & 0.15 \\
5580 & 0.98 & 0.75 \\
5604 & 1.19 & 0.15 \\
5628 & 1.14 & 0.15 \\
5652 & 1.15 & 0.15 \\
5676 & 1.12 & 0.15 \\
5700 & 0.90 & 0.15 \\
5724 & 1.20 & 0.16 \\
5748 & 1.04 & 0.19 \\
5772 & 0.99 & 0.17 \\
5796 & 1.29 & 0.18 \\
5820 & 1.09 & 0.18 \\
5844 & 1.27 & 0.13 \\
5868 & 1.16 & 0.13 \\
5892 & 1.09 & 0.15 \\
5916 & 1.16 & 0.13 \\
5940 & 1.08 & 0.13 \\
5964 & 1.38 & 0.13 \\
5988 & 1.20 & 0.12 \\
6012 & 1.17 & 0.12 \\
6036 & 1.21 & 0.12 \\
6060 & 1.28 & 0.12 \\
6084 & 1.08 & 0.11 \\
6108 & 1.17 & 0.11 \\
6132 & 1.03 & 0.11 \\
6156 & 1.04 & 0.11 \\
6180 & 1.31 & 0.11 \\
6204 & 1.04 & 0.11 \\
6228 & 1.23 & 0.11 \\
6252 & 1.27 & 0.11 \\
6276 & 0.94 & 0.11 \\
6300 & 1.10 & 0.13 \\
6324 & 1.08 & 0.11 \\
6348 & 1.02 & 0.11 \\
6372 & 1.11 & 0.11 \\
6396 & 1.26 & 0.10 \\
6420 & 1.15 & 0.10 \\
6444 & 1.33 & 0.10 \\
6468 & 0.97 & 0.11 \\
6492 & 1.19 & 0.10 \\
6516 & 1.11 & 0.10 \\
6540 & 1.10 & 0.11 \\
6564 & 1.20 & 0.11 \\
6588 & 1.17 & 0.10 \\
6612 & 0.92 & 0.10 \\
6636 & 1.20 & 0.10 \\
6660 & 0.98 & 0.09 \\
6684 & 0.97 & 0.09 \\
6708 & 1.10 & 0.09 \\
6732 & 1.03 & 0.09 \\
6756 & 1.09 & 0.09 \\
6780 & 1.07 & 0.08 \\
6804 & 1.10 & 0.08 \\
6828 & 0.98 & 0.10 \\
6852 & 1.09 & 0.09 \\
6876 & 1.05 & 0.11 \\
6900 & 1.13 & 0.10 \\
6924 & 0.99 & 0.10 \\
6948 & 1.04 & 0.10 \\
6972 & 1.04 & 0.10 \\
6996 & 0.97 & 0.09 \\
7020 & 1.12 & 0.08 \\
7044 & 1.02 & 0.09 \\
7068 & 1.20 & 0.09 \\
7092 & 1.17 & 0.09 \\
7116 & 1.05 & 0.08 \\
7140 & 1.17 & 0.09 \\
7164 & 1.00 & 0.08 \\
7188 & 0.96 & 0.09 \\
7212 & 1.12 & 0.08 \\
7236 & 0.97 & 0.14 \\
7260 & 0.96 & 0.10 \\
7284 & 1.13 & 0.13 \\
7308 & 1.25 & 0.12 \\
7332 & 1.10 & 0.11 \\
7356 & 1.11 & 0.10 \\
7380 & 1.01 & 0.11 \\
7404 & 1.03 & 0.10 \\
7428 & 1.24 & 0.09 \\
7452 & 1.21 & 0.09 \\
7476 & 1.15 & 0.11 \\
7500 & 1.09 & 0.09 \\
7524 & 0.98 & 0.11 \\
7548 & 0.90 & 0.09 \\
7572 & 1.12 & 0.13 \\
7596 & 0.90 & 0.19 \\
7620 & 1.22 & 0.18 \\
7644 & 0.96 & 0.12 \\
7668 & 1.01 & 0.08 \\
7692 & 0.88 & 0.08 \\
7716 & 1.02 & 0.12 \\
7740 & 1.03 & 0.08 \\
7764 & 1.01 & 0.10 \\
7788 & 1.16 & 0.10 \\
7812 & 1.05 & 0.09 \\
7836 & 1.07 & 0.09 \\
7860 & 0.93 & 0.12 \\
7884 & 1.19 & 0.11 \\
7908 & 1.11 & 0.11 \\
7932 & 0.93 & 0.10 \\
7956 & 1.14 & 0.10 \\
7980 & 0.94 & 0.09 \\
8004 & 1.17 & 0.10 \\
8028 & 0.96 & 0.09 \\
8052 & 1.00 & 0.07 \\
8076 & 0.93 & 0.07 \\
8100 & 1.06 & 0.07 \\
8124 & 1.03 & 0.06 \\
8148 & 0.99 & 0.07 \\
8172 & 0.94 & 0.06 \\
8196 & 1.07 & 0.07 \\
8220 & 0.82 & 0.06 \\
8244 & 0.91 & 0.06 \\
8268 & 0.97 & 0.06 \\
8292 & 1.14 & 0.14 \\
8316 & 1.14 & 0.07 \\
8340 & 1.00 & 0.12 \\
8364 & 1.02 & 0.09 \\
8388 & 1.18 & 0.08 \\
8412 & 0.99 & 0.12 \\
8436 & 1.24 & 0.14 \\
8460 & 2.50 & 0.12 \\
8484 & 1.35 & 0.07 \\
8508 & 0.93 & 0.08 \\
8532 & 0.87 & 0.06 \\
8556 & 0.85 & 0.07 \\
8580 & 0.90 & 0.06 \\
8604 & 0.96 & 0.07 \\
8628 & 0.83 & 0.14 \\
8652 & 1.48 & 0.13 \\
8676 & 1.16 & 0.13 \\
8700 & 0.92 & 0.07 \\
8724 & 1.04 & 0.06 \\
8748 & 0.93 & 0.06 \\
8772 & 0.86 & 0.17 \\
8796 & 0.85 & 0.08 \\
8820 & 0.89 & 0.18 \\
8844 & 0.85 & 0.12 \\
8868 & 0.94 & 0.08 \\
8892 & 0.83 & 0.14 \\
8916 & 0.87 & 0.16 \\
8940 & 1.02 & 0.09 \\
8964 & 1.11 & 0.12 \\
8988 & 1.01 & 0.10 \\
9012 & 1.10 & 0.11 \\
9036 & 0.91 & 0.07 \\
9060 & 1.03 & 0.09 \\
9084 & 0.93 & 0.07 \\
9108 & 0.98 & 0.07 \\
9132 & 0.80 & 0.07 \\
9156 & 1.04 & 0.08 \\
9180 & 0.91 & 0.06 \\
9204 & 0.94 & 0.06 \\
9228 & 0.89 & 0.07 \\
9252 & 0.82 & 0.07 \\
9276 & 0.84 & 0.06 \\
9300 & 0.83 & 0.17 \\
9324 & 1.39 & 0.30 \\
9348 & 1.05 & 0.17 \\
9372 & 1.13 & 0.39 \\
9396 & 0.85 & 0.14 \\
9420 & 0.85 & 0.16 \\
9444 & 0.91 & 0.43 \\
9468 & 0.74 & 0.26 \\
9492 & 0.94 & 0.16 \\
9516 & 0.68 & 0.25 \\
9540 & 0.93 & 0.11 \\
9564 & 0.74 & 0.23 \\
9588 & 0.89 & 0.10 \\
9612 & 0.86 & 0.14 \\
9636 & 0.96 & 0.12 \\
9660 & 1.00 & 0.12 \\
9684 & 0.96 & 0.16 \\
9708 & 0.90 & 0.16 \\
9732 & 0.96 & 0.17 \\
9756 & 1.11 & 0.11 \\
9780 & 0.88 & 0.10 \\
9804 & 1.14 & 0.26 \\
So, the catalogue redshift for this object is 0.29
